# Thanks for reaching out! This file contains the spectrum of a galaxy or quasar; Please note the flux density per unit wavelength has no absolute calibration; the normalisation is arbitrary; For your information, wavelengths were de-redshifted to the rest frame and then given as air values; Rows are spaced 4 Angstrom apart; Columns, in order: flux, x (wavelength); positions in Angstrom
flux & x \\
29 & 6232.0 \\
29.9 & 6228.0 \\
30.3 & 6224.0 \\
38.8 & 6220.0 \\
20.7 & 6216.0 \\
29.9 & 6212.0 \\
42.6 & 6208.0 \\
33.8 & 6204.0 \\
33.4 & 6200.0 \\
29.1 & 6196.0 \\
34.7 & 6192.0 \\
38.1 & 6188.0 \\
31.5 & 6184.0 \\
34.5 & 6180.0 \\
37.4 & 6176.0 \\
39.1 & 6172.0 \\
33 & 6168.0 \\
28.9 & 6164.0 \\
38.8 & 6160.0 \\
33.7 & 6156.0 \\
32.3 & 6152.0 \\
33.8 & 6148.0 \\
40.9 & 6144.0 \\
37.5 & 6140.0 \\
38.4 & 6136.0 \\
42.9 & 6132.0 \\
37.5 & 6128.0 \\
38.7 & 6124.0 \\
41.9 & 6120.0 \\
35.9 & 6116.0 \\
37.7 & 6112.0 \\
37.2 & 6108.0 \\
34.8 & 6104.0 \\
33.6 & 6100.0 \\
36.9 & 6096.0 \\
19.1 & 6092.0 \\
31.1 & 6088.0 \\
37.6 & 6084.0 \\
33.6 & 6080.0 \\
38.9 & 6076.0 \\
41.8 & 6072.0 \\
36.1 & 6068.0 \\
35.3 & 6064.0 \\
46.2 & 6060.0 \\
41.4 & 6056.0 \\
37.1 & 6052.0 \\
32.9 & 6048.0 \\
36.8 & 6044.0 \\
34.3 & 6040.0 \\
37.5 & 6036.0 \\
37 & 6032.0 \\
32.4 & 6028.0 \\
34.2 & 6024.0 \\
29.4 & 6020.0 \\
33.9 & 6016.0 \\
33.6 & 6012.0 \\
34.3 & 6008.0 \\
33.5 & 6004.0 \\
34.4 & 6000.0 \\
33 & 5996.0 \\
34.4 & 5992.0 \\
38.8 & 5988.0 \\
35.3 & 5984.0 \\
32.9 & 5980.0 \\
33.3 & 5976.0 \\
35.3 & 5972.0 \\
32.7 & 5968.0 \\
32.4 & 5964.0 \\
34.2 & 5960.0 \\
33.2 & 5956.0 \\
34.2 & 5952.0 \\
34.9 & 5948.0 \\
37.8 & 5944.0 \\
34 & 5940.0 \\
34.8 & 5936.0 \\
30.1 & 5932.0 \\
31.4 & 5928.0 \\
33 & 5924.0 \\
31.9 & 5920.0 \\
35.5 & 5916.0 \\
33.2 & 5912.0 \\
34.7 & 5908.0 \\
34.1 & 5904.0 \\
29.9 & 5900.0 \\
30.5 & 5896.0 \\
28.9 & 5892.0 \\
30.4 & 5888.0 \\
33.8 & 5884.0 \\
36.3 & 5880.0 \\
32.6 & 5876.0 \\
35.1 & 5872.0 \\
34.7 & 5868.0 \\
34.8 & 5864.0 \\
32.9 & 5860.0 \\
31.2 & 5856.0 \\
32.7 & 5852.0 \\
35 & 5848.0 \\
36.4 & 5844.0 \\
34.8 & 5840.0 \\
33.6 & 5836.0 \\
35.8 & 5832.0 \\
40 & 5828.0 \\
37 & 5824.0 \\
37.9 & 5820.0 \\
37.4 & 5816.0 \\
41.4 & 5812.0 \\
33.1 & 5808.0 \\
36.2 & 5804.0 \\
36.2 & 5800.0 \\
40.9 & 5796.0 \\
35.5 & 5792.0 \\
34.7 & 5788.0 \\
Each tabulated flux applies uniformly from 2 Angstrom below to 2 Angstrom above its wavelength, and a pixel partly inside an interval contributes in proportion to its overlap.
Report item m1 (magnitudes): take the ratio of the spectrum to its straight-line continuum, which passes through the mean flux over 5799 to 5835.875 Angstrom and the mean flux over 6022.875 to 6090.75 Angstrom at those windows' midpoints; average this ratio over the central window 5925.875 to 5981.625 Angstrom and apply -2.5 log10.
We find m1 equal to 0.096 mag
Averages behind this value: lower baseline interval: 37.1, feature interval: 33.7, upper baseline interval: 36.6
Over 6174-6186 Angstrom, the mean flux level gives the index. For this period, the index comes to 34.5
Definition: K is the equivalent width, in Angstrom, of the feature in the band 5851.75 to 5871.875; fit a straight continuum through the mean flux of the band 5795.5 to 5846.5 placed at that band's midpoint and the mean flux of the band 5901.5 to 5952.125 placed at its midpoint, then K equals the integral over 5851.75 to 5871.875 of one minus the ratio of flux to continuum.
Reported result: 1.22 Angstrom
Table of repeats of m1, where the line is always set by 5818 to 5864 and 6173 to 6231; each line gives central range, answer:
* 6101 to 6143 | -0.14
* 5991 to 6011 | 0.01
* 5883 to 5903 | 0.14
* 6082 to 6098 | 0.09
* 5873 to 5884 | 0.02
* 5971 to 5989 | -0.01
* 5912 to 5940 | 0.06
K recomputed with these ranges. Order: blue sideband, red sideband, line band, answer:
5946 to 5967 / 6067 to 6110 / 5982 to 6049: -0.73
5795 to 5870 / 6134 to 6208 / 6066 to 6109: 0.93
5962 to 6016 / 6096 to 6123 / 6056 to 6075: -2.15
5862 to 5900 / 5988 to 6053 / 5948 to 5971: 0.10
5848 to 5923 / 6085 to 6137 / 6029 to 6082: -3.60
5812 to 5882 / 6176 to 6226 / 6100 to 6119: -1.44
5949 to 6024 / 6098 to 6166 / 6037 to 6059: -1.20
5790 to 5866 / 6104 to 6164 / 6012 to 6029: 1.92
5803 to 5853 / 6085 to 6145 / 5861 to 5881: 0.98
